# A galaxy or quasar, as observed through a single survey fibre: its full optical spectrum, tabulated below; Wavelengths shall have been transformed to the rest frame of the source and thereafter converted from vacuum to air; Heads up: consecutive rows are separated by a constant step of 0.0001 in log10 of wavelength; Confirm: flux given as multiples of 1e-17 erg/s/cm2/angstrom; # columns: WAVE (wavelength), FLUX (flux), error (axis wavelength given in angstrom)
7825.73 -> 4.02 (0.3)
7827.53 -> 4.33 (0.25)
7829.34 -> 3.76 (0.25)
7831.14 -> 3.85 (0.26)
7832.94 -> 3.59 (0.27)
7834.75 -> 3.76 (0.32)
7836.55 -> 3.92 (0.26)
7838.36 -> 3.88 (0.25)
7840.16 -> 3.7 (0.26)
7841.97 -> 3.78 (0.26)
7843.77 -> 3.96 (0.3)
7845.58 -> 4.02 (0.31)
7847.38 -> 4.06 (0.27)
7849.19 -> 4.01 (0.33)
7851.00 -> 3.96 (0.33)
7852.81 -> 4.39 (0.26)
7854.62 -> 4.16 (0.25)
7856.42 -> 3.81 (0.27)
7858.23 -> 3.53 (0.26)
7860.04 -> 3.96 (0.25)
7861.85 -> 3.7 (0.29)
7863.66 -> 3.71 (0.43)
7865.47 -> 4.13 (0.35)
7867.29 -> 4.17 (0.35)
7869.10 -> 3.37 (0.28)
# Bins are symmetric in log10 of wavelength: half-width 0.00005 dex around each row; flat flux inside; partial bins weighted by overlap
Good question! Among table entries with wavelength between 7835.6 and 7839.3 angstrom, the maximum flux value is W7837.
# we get 3.92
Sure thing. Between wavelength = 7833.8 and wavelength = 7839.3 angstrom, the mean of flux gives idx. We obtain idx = 3.85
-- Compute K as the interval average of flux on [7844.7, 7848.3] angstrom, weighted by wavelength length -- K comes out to 4.04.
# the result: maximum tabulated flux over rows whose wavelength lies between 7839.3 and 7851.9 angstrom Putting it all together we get 4.06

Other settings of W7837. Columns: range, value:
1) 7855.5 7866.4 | 4.13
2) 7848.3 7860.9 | 4.39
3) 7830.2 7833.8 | 3.85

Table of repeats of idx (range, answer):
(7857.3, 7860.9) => 3.74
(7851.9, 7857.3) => 4.13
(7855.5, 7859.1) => 3.68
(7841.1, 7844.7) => 3.87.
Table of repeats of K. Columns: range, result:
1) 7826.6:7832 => 3.98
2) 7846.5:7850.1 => 4.03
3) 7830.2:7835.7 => 3.74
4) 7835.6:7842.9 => 3.82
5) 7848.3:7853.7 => 4.12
